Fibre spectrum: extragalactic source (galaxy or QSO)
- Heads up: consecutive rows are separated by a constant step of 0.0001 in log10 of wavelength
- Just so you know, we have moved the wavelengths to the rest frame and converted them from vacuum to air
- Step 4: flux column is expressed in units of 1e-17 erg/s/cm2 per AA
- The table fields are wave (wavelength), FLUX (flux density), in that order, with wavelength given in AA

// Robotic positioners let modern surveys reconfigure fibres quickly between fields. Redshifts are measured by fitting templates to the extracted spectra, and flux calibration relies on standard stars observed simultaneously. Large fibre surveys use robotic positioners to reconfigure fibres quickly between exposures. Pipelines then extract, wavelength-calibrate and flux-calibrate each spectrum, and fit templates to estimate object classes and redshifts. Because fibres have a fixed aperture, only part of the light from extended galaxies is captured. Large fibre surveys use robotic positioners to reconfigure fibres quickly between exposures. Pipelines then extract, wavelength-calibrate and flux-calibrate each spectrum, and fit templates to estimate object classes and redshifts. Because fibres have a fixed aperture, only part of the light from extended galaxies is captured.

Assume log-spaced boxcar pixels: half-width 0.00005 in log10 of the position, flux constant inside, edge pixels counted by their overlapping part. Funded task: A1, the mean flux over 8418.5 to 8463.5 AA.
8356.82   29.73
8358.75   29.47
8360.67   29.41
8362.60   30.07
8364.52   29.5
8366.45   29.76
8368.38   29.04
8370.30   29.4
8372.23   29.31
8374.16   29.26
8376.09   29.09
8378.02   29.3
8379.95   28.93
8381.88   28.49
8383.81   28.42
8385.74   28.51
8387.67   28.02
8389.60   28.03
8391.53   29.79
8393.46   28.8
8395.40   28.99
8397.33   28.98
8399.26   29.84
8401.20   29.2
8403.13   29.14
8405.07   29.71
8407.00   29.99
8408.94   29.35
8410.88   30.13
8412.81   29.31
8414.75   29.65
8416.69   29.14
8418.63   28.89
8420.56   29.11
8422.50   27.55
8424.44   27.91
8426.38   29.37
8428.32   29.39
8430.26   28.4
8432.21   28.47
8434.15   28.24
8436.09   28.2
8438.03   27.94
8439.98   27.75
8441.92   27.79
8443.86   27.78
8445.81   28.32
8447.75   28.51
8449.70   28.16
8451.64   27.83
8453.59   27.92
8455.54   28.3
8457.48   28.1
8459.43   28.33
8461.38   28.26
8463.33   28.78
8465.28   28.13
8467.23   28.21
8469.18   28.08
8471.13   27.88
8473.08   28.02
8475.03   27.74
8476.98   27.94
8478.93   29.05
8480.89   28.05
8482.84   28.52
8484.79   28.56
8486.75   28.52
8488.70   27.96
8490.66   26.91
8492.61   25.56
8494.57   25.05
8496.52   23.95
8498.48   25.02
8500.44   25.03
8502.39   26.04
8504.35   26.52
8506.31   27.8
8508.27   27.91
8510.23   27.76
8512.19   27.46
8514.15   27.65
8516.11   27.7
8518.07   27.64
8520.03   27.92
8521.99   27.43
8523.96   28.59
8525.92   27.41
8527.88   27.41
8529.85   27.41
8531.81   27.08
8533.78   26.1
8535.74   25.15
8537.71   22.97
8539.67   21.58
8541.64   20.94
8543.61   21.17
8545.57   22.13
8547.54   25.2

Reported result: 28.3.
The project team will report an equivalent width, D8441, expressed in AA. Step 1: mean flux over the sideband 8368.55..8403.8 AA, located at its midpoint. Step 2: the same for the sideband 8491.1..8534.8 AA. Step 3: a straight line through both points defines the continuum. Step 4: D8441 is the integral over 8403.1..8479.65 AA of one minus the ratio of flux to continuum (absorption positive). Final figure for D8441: -1.3 AA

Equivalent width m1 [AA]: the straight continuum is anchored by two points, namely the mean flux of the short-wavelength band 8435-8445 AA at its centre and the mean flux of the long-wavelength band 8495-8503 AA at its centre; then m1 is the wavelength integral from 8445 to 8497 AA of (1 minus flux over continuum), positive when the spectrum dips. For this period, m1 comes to -2.9 AA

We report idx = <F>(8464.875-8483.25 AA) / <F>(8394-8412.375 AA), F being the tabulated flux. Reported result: 0.96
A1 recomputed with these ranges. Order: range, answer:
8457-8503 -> 27.4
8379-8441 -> 28.9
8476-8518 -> 27.1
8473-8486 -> 28.3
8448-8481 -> 28.2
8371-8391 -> 28.8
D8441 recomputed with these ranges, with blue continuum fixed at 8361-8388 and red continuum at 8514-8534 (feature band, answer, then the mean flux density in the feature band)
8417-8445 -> 0.1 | 28.4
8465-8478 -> 0.0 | 28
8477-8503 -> 1.0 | 26.8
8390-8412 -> -0.4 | 29.4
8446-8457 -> 0.1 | 28.2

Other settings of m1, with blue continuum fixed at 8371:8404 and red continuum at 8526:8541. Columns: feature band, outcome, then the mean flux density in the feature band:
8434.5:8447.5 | -0.2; 28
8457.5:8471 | -0.6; 28.2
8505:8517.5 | -0.8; 27.7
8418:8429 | -0.2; 28.7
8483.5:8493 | -0.4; 27.7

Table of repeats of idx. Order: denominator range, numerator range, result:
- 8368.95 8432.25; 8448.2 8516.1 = 0.95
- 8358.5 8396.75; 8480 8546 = 0.90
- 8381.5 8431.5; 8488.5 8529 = 0.93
